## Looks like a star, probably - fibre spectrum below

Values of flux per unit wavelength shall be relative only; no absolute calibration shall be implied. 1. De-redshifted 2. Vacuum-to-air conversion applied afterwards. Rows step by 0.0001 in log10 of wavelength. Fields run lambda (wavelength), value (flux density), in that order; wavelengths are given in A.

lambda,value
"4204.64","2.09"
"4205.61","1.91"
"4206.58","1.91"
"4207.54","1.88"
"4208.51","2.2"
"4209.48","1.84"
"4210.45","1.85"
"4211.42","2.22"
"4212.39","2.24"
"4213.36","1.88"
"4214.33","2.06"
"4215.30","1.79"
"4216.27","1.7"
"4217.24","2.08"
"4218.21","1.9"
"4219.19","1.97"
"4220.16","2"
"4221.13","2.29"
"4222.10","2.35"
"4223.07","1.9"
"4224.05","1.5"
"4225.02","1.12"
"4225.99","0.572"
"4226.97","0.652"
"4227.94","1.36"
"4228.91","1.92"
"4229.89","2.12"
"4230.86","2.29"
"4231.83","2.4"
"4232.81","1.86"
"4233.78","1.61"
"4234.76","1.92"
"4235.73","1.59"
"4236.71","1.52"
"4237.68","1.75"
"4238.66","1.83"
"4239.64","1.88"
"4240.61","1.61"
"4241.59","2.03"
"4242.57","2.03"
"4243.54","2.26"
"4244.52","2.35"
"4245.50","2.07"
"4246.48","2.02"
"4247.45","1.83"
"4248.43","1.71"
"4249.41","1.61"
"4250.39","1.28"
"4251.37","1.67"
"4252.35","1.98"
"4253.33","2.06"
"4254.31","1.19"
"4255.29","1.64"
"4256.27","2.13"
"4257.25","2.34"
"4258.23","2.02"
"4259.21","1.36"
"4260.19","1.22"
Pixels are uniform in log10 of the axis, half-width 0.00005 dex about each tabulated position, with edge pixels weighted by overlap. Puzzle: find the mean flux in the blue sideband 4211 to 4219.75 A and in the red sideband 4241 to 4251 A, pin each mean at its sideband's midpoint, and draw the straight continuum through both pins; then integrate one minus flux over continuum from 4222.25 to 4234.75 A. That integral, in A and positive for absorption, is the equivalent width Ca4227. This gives 2.0 A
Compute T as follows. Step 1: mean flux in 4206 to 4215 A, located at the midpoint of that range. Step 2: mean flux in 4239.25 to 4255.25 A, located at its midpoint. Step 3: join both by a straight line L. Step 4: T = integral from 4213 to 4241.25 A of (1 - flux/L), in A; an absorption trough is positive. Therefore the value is 2.3 A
